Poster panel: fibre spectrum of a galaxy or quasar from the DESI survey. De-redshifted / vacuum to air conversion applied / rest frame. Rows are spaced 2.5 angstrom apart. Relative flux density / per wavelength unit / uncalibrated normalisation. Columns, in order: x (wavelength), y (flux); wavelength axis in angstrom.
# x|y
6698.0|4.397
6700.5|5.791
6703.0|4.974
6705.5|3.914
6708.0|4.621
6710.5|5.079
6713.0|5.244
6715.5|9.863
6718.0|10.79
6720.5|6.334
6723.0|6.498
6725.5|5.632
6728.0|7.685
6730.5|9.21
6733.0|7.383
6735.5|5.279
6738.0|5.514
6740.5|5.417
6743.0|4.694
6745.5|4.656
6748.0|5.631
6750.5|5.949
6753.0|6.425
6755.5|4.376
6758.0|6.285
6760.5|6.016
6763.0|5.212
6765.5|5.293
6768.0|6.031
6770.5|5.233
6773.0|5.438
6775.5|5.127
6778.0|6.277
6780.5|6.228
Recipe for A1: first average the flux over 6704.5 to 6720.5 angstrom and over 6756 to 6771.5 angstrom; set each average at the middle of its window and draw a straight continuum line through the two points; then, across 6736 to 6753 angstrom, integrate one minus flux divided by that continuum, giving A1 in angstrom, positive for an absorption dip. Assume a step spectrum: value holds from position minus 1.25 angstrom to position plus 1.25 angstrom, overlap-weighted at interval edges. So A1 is 1.7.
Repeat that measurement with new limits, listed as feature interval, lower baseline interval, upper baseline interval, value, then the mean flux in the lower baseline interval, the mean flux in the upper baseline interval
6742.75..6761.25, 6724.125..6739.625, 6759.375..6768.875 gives 1.51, 6.75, 5.62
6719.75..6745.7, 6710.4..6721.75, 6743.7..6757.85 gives 1.45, 7.7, 5.45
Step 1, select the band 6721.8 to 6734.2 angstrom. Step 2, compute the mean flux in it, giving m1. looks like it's 7.28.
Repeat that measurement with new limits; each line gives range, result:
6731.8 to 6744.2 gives 5.65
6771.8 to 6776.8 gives 5.29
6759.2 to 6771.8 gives 5.56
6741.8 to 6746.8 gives 4.68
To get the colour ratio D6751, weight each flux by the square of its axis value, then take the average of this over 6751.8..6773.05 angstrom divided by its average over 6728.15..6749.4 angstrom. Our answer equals 0.93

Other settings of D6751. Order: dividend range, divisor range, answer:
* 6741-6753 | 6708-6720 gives 0.74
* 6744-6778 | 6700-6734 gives 0.84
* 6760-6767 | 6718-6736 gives 0.77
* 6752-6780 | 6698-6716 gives 1.06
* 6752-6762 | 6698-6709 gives 1.22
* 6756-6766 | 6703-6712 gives 1.24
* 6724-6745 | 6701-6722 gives 1.00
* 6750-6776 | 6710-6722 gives 0.75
